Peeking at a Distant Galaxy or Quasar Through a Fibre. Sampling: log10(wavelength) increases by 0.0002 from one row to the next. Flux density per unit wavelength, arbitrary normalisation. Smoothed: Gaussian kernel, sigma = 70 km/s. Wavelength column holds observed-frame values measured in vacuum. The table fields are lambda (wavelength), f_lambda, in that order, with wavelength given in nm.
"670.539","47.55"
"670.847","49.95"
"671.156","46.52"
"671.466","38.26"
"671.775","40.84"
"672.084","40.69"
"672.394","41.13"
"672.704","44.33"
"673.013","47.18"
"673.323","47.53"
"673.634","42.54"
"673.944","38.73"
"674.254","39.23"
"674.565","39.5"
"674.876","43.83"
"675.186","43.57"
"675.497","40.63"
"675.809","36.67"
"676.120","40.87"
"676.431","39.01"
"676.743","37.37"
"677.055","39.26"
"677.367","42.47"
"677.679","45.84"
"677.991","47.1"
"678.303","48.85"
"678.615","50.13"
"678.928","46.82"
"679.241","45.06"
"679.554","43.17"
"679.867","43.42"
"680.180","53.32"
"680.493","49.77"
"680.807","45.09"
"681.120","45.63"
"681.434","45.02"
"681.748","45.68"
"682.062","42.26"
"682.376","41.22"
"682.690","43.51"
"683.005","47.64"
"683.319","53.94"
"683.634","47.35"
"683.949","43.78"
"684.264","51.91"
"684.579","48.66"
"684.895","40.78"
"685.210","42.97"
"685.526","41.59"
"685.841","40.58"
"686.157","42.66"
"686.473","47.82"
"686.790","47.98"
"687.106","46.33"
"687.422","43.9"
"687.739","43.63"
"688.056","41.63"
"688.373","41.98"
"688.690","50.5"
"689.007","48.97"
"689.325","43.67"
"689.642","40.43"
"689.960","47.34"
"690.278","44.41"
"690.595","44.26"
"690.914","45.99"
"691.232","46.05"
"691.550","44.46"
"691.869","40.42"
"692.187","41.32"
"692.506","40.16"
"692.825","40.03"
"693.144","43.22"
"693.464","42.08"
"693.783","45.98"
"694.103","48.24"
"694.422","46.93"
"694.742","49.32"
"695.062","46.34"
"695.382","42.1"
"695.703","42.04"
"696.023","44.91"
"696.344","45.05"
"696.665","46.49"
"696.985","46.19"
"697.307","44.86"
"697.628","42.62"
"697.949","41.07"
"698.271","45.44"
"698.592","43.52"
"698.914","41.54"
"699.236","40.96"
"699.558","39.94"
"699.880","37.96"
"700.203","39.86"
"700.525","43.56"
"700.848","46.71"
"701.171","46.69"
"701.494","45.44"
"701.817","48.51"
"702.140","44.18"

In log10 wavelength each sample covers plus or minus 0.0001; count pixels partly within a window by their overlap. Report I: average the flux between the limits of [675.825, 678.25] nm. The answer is 41.7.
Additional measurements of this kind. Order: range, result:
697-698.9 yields 43.5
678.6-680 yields 45.3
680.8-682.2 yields 44.7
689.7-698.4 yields 44.3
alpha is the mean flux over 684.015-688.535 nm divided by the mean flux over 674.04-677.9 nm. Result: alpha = 1.09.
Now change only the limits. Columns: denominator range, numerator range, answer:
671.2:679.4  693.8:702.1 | 1.04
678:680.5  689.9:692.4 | 0.93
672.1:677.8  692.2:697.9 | 1.07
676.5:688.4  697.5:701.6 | 0.95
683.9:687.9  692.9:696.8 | 1.01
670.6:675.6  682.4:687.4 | 1.06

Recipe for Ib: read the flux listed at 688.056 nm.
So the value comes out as 41.63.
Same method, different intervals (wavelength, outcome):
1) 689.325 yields 43.67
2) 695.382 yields 42.1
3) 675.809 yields 36.67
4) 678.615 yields 50.13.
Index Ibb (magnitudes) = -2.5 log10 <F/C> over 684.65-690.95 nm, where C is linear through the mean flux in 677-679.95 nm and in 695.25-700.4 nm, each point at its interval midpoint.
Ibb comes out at -0.01 mag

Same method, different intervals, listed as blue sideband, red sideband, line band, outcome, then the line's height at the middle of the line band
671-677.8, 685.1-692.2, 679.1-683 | -0.061 mag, 42.9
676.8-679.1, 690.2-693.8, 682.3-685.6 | -0.037 mag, 44.4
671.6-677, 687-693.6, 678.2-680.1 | -0.107 mag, 42.1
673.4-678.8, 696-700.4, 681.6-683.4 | -0.074 mag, 42.4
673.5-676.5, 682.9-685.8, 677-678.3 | -0.062 mag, 42.1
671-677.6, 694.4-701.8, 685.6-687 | -0.048 mag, 42.7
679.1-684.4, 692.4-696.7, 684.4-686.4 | 0.064 mag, 45.8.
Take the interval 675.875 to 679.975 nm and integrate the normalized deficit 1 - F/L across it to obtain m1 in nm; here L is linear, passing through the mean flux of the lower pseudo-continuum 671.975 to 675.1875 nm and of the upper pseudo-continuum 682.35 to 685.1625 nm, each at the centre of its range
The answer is 0.062 nm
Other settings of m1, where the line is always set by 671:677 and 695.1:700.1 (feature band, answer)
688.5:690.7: -0.16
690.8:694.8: -0.12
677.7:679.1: -0.21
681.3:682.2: -0.05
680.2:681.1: -0.13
